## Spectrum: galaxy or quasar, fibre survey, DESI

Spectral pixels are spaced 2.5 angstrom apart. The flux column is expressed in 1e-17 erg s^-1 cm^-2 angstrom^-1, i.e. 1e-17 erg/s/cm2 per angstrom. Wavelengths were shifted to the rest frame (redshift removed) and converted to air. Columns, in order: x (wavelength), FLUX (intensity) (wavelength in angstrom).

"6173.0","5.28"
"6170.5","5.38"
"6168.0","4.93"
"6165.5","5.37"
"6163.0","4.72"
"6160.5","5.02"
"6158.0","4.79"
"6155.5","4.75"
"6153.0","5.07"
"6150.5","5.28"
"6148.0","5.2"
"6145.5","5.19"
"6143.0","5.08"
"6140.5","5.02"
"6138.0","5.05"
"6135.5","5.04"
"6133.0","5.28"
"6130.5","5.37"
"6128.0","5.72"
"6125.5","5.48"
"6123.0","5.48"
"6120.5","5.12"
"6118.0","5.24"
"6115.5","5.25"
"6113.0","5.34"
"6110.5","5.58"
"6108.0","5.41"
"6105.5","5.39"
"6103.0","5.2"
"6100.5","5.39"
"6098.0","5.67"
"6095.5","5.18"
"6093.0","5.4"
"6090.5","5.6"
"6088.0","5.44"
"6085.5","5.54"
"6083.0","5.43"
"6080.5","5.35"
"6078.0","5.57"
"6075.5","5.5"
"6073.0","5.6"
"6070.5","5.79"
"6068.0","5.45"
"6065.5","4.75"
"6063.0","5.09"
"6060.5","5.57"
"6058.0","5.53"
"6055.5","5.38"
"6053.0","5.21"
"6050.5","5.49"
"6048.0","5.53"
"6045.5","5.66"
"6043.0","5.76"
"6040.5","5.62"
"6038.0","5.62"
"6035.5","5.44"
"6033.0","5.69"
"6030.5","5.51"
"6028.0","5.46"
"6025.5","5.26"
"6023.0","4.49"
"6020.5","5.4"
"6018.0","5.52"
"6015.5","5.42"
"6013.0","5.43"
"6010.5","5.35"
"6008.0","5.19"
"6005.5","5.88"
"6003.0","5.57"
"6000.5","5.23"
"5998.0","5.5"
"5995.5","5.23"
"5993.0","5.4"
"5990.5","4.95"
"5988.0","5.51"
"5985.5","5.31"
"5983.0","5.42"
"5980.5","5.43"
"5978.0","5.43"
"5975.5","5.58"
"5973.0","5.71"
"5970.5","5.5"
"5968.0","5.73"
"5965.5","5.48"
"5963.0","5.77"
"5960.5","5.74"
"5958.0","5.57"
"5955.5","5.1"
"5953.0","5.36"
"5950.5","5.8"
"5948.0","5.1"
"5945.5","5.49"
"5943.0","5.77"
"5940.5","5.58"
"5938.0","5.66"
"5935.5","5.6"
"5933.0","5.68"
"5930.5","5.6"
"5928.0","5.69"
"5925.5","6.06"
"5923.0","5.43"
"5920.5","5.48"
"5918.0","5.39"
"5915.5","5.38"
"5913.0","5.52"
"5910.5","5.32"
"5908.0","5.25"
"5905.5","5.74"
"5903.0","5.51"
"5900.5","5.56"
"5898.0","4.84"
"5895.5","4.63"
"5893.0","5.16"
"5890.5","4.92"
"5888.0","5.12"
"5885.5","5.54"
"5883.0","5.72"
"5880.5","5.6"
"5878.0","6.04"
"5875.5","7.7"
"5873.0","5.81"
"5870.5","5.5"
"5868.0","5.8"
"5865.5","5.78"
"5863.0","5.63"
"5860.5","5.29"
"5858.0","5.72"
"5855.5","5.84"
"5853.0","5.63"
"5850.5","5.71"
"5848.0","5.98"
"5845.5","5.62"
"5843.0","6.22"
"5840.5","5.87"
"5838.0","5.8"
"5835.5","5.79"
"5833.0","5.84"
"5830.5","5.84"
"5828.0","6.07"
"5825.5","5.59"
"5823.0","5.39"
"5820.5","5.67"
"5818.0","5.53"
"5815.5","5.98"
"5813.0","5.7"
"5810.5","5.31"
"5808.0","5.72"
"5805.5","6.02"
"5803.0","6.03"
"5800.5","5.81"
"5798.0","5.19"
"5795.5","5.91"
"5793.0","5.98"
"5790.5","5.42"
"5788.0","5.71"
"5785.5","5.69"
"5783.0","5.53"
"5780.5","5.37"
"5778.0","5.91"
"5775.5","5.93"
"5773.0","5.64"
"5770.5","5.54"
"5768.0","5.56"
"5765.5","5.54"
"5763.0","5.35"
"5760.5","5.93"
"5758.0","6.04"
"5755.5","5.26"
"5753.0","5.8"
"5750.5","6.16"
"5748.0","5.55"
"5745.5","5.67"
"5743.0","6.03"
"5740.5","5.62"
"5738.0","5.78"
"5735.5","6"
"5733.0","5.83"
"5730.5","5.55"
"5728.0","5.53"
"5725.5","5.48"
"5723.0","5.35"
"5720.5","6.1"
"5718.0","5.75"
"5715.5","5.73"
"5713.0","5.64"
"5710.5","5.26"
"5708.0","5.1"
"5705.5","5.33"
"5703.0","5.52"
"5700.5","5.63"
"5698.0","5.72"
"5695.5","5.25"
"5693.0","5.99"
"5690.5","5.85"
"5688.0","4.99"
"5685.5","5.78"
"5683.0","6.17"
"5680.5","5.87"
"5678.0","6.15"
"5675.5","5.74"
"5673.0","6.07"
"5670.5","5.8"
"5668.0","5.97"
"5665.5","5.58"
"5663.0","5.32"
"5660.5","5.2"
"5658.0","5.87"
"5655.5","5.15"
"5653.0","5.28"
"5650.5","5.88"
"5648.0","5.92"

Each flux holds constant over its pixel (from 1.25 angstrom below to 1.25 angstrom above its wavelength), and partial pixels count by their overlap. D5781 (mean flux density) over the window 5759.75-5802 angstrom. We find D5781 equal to 5.65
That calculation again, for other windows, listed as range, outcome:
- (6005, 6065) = 5.42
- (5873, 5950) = 5.54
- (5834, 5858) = 5.82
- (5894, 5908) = 5.25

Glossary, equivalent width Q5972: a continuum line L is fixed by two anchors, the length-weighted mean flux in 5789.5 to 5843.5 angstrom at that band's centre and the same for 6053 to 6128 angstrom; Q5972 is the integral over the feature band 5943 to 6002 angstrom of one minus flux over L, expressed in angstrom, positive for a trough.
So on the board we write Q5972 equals 1.1 angstrom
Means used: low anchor 5.75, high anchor 5.41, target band 5.46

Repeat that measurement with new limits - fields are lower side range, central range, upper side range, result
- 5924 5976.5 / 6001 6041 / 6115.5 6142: 0.36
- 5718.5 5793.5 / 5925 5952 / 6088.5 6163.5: -0.74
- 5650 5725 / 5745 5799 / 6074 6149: -0.91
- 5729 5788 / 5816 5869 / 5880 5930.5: -2.09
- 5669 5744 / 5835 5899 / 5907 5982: -0.88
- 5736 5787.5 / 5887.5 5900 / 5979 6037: 1.28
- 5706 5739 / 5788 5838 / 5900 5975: -1.24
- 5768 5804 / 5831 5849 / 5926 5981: -0.72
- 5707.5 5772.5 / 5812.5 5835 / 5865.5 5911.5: -0.55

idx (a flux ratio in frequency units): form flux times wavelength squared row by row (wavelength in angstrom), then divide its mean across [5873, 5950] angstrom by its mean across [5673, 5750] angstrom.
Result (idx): 1.05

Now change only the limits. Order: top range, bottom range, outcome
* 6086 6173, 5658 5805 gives 1.06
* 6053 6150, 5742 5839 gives 1.04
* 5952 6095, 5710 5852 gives 1.03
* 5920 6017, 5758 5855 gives 1.02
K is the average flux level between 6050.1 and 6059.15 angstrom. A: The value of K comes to 5.39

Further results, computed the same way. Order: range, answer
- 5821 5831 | 5.71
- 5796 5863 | 5.74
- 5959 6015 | 5.47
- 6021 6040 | 5.37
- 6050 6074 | 5.38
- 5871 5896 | 5.65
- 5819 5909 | 5.66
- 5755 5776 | 5.65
